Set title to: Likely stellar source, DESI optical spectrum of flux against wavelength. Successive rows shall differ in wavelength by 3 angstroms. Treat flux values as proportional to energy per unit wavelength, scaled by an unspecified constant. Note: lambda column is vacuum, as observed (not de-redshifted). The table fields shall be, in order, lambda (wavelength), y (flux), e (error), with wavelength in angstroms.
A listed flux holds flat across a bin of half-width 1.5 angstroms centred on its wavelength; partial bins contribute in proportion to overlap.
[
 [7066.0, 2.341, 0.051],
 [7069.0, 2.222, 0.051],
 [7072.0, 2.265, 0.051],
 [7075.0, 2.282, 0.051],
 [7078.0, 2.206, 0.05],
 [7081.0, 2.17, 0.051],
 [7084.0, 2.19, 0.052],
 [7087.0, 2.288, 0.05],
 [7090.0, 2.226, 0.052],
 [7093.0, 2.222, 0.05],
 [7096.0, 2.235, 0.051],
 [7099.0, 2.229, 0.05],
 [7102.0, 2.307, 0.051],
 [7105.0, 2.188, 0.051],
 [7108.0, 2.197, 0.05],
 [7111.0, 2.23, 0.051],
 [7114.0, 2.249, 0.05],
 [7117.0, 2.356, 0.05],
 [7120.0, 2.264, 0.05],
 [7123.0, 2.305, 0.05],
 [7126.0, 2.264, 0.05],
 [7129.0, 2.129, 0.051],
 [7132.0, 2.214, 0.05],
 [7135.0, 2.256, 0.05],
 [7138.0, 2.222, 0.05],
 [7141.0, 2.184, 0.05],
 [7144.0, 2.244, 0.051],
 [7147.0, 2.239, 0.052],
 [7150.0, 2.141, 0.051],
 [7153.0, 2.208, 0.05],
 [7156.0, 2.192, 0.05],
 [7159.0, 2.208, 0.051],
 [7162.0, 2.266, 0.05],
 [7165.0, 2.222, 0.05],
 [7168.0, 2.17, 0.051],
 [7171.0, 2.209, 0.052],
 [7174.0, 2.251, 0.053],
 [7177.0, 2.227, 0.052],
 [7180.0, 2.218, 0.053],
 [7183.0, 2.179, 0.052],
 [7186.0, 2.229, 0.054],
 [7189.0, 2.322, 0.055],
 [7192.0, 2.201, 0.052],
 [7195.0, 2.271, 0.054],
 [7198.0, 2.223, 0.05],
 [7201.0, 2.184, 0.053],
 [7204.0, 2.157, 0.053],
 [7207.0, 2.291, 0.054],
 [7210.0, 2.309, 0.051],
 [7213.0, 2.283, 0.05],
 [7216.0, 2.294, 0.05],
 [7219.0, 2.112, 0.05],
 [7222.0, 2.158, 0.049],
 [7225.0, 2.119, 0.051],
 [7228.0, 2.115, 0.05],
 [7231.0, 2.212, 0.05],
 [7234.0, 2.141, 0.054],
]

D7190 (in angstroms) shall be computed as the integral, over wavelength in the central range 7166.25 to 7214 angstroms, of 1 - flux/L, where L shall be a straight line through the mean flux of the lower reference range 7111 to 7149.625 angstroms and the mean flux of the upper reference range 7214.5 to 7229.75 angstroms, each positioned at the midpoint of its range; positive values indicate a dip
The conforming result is -1.0 angstroms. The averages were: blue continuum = 2.24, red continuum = 2.16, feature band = 2.23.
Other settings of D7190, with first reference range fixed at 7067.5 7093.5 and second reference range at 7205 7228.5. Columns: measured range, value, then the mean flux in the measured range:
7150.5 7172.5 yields 0.12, 2.21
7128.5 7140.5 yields 0.07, 2.21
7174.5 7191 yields -0.13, 2.23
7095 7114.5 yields -0.05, 2.23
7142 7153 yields 0.07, 2.21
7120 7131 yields -0.06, 2.24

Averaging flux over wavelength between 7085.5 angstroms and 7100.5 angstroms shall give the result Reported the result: 2.24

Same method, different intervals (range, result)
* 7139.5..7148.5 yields 2.22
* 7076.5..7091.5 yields 2.22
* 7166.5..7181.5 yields 2.22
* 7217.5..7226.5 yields 2.13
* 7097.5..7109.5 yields 2.23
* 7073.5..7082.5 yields 2.22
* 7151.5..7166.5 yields 2.22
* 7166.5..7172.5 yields 2.19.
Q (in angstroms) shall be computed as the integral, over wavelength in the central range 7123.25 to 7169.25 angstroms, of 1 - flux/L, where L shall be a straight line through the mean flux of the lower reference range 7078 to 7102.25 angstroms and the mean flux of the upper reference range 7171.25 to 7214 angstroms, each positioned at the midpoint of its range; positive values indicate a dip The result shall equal 0.41 angstroms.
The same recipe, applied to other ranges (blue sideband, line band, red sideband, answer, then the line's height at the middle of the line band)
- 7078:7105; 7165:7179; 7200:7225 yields 0.0 angstroms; 2.22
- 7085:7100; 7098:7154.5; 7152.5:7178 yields -0.1 angstroms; 2.23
